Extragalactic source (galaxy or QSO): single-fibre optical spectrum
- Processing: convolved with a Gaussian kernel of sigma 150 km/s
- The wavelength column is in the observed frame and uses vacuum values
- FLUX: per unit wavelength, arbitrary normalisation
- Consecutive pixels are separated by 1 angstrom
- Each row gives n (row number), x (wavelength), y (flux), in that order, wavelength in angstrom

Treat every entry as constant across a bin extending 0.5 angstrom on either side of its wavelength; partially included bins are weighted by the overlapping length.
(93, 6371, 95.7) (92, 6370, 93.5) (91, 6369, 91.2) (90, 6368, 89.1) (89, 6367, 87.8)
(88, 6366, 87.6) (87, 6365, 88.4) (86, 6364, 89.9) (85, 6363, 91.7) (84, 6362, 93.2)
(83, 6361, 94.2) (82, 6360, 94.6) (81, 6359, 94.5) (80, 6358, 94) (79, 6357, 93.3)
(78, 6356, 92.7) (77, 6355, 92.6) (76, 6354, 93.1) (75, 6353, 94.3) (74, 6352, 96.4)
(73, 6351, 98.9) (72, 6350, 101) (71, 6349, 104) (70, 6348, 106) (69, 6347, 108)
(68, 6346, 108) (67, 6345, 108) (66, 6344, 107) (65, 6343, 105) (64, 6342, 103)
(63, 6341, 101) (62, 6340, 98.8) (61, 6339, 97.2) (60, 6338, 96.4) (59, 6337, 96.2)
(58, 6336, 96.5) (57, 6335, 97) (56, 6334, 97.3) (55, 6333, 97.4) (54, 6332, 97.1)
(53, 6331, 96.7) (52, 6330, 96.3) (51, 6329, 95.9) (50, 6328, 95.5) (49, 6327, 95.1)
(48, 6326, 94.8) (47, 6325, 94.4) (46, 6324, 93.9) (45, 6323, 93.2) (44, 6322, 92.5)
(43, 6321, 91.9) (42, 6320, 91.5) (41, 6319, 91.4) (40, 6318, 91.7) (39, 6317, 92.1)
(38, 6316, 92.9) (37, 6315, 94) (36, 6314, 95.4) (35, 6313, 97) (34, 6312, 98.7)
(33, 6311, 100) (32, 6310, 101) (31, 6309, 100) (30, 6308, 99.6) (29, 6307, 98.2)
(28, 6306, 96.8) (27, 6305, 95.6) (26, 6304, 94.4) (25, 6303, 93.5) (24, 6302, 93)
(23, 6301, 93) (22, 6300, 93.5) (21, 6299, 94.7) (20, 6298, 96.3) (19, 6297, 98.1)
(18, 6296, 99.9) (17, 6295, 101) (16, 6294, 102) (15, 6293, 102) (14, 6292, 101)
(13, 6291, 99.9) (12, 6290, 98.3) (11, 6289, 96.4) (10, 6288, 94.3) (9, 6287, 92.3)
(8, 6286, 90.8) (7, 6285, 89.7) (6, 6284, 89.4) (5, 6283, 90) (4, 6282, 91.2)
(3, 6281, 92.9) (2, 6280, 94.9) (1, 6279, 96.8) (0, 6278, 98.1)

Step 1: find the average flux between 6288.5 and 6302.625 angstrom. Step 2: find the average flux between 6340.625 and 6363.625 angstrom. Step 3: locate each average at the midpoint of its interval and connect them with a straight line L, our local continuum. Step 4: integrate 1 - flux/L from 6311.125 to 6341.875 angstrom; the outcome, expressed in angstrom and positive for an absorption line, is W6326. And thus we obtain 0.9 angstrom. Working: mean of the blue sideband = 97.8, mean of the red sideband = 98.8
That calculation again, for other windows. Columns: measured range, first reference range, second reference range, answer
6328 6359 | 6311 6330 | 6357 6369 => -2.1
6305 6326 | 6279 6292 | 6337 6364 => 0.1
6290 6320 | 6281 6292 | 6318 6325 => -1.2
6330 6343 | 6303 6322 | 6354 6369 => -0.6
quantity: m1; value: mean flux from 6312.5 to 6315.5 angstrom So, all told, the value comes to 95.5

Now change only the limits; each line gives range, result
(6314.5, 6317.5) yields 93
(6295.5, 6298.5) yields 98.1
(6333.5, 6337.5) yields 96.8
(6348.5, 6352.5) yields 100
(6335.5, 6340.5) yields 97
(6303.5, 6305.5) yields 95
